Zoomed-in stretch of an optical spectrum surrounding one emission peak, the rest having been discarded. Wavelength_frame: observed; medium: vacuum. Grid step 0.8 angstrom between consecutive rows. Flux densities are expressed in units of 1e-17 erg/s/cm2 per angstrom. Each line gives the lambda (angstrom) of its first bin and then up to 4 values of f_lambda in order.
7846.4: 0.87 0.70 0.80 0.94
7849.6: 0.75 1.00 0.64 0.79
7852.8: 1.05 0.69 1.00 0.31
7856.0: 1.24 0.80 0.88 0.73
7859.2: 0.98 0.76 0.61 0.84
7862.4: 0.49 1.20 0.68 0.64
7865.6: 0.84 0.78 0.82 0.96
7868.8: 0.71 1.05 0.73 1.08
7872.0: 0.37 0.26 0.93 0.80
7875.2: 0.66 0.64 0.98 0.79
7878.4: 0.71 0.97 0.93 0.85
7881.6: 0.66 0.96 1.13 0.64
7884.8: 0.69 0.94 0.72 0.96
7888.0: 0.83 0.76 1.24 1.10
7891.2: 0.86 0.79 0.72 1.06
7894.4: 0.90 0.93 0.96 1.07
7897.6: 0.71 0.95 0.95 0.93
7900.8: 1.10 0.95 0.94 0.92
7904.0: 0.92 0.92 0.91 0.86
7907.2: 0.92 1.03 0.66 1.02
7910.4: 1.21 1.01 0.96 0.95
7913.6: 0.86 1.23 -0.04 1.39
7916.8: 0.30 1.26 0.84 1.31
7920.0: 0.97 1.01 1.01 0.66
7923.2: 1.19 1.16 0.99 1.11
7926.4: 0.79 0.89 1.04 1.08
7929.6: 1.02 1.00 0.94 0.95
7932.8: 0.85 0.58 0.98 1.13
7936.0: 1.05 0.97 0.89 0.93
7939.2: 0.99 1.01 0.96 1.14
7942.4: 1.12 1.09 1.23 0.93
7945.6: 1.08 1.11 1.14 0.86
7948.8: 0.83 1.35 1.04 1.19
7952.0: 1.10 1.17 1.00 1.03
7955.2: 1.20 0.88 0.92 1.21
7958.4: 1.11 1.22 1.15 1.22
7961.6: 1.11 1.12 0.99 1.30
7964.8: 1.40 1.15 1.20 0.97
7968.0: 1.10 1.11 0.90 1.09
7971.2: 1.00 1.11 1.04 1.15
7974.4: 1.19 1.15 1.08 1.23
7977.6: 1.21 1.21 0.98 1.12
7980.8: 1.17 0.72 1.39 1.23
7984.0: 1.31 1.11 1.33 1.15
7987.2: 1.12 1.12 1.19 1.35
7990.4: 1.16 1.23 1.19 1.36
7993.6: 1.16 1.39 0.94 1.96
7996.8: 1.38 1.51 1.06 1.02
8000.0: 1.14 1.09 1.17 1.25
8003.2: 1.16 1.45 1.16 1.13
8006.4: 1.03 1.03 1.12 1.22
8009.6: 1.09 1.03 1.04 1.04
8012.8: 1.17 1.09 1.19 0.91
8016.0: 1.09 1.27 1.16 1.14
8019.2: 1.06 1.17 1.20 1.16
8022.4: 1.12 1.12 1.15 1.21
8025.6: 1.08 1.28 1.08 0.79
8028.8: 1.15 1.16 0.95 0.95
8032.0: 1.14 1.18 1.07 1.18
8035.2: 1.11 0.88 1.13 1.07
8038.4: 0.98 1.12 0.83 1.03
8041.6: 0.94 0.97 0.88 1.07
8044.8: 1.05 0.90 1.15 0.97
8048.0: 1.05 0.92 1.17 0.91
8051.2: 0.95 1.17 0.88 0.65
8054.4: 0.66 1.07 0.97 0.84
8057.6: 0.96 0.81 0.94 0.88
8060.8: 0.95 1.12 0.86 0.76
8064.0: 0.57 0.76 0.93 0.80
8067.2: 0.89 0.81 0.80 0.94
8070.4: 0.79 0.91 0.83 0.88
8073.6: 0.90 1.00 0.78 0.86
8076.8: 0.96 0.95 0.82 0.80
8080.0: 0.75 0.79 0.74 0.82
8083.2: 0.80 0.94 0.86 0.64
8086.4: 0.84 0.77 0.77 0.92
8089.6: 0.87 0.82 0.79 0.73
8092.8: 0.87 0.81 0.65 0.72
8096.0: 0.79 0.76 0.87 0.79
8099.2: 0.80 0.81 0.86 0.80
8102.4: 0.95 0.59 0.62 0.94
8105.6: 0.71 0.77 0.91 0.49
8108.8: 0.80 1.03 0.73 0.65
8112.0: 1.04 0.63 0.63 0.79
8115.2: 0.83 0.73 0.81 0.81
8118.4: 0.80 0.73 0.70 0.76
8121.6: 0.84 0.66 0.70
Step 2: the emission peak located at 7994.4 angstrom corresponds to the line Mg II 2798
